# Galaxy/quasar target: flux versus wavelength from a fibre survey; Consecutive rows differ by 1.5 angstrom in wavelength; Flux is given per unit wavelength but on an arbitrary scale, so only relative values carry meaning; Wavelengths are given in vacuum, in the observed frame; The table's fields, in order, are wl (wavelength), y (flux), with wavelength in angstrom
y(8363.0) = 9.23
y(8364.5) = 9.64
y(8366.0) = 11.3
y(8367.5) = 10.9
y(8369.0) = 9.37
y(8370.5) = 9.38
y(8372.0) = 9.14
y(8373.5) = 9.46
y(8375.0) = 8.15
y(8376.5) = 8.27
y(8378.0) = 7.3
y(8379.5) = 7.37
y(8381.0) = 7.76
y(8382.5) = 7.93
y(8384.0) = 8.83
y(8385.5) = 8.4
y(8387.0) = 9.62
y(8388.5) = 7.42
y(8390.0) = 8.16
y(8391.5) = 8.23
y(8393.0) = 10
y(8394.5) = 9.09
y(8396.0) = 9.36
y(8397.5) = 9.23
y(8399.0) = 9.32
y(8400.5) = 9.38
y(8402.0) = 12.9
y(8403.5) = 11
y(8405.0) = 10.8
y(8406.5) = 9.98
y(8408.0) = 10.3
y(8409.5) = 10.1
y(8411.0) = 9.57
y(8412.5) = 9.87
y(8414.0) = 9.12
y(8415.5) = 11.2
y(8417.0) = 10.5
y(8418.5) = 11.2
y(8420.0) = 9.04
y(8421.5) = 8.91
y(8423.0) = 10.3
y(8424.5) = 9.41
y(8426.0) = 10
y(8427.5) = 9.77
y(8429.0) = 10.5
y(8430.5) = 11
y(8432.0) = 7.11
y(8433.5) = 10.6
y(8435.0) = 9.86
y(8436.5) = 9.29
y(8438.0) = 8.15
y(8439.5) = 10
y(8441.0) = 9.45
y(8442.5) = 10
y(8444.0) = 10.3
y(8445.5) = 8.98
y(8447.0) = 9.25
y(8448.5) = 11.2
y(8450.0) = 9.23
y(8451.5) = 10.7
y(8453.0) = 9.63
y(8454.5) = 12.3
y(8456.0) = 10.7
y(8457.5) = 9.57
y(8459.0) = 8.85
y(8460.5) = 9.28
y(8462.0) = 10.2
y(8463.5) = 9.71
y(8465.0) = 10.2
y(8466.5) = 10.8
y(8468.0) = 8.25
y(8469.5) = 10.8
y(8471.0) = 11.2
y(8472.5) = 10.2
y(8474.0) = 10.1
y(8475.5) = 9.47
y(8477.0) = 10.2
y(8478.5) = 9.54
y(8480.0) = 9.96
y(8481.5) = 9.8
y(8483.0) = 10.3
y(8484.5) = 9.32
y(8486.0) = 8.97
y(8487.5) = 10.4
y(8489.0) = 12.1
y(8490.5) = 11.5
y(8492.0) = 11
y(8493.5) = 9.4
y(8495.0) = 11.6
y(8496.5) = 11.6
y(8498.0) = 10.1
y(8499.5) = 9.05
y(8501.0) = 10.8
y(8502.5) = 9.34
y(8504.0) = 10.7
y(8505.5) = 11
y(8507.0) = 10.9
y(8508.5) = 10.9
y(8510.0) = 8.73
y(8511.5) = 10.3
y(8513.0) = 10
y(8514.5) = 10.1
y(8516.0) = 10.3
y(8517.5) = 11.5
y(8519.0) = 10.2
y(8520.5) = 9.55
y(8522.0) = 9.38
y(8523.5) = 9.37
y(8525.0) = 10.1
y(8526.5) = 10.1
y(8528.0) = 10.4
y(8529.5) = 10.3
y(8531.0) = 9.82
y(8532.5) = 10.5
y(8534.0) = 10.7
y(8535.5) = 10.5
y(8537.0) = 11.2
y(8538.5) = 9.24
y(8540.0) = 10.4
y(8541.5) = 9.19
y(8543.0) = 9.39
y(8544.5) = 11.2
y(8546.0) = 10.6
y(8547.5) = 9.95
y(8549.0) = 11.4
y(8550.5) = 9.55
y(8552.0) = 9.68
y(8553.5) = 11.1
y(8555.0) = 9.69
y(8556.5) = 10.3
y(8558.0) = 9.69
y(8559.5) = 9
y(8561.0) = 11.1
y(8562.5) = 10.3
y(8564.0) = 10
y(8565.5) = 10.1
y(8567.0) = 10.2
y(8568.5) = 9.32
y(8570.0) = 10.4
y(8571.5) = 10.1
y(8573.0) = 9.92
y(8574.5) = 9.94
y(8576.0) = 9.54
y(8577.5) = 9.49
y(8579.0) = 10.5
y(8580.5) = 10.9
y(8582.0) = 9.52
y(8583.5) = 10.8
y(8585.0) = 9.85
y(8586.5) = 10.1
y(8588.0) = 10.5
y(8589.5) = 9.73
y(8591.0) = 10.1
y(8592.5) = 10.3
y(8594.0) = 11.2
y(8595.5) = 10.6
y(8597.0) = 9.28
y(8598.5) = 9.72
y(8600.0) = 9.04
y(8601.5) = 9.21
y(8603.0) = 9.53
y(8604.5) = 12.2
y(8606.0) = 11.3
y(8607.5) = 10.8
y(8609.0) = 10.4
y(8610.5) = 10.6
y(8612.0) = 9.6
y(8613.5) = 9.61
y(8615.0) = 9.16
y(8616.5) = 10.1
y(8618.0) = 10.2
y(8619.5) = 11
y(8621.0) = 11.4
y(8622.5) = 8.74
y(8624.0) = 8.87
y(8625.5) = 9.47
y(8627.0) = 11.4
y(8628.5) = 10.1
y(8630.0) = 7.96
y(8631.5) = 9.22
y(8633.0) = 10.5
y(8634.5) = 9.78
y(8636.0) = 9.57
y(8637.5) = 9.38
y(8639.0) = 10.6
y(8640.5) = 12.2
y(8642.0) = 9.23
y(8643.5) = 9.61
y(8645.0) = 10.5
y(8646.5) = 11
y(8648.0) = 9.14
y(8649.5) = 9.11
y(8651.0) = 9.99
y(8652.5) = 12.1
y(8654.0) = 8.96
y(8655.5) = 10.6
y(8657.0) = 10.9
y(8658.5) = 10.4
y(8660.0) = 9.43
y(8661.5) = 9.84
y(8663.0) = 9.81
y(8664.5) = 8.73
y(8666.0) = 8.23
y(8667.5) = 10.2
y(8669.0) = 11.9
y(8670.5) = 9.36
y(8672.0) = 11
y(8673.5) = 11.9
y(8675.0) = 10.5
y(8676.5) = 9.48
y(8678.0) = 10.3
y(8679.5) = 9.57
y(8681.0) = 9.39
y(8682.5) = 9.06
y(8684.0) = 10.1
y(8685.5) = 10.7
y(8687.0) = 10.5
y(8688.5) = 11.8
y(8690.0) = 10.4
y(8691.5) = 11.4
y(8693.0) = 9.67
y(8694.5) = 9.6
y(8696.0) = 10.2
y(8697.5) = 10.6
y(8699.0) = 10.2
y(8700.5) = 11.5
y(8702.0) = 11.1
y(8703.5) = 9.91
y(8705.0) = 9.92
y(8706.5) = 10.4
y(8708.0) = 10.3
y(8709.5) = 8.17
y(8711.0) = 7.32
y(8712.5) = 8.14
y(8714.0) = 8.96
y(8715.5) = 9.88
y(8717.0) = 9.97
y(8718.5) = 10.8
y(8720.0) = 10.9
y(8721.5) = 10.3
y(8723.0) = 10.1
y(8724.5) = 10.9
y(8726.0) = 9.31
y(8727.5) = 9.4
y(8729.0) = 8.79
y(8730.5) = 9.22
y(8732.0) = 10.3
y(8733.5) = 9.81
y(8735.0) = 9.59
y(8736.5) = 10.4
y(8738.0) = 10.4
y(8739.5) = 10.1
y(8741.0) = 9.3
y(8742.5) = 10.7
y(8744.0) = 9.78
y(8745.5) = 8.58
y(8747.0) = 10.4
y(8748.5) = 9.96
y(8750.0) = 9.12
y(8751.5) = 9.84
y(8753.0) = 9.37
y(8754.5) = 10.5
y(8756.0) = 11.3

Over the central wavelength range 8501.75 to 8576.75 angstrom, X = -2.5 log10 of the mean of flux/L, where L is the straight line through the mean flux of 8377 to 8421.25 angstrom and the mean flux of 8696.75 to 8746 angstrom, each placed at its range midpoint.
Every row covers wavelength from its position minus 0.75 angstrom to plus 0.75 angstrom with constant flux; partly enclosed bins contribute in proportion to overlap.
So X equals -0.06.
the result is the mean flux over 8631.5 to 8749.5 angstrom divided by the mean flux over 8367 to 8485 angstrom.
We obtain 1.0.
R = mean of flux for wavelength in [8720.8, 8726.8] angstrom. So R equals 10.1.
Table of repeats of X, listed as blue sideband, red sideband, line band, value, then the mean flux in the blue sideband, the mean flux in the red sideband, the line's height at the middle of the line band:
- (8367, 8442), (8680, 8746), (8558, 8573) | -0.04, 9.44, 9.96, 9.71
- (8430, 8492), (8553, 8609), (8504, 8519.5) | -0.04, 9.97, 10.1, 10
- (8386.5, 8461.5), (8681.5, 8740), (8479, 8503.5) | -0.05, 9.8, 10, 9.84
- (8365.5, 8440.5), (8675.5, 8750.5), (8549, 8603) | -0.03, 9.47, 9.94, 9.73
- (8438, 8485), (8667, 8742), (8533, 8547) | -0.03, 9.96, 10.1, 9.99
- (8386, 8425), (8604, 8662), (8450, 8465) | -0.02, 9.76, 10.1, 9.84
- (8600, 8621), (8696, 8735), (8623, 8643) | 0.04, 10.3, 9.85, 10.2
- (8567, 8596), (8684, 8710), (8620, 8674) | 0.03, 10.1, 10.4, 10.3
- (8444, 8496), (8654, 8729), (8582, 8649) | 0.00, 10.1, 10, 10.1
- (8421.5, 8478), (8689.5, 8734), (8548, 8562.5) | -0.03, 9.89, 9.91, 9.9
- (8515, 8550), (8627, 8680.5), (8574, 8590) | 0.01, 10.2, 10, 10.2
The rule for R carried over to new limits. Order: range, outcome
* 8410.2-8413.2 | 9.72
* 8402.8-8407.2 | 10.6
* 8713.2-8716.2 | 9.39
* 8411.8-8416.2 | 10.1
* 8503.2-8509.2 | 10.9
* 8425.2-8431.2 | 10.3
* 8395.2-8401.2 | 9.32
